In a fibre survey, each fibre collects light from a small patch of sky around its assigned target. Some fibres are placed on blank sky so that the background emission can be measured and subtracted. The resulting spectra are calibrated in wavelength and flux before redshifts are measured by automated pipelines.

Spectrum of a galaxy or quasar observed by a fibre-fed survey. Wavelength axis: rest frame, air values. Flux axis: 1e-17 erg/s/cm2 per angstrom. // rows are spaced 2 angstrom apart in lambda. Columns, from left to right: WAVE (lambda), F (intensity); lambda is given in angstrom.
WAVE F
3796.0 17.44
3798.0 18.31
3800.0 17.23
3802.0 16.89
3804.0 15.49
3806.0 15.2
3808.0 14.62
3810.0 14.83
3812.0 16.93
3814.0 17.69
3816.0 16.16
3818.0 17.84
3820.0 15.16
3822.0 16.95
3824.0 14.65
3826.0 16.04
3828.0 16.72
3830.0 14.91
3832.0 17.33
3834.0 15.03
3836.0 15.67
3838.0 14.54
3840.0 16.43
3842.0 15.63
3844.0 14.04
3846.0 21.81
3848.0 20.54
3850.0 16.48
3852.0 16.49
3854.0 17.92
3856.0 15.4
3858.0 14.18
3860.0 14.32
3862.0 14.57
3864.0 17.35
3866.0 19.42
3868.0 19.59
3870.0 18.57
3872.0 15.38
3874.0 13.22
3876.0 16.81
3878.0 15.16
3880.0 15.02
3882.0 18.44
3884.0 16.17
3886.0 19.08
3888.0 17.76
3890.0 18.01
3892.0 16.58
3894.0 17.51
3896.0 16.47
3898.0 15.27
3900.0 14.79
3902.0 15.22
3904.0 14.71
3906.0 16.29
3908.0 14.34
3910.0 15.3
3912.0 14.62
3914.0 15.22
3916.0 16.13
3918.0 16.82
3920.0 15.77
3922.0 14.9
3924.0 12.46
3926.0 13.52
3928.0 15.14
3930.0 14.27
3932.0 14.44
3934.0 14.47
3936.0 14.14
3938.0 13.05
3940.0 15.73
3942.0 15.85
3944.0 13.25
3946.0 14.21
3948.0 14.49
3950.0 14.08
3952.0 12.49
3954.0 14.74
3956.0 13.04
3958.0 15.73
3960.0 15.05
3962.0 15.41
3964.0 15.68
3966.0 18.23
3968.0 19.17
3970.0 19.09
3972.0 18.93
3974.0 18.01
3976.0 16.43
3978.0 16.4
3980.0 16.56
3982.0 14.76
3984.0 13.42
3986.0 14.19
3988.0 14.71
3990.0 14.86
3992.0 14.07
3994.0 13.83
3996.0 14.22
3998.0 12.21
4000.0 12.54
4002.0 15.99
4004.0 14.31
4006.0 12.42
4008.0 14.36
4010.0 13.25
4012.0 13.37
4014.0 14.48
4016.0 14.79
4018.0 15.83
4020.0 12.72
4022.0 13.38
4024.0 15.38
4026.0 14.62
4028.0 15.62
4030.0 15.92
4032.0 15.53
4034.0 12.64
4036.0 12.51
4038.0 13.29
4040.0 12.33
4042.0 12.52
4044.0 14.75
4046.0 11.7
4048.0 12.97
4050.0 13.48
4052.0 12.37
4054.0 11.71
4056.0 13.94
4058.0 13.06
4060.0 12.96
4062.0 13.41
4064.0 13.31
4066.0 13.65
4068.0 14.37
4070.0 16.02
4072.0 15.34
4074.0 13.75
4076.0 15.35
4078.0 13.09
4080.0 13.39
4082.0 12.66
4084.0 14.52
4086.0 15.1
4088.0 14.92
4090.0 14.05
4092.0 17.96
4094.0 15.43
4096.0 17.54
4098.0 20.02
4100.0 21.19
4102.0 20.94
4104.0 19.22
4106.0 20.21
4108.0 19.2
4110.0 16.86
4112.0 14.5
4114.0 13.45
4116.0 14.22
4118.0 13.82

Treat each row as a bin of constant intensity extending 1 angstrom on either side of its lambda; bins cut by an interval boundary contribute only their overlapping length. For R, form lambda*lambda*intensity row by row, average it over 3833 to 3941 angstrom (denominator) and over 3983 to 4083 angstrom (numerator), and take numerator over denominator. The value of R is 0.9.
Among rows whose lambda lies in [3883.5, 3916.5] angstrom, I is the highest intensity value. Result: 19.08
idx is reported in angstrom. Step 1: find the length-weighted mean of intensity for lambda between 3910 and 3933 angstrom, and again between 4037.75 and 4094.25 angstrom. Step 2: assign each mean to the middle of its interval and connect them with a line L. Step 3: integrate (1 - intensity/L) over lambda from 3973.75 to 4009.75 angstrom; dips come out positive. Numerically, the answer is -0.4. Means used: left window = 14.9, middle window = 14.5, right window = 13.8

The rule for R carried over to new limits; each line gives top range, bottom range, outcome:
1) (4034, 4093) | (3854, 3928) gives 0.94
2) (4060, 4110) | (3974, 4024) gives 1.16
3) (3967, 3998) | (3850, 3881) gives 1.03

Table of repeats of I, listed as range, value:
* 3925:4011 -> 19.17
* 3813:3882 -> 21.81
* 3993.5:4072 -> 16.02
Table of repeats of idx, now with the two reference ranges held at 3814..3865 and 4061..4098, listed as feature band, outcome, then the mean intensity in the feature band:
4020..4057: 3.66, 13.6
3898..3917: 0.81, 15.2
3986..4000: 1.31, 13.9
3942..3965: 1.67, 14.4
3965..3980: -2.40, 17.9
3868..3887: -0.65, 16.6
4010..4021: 0.76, 14.1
